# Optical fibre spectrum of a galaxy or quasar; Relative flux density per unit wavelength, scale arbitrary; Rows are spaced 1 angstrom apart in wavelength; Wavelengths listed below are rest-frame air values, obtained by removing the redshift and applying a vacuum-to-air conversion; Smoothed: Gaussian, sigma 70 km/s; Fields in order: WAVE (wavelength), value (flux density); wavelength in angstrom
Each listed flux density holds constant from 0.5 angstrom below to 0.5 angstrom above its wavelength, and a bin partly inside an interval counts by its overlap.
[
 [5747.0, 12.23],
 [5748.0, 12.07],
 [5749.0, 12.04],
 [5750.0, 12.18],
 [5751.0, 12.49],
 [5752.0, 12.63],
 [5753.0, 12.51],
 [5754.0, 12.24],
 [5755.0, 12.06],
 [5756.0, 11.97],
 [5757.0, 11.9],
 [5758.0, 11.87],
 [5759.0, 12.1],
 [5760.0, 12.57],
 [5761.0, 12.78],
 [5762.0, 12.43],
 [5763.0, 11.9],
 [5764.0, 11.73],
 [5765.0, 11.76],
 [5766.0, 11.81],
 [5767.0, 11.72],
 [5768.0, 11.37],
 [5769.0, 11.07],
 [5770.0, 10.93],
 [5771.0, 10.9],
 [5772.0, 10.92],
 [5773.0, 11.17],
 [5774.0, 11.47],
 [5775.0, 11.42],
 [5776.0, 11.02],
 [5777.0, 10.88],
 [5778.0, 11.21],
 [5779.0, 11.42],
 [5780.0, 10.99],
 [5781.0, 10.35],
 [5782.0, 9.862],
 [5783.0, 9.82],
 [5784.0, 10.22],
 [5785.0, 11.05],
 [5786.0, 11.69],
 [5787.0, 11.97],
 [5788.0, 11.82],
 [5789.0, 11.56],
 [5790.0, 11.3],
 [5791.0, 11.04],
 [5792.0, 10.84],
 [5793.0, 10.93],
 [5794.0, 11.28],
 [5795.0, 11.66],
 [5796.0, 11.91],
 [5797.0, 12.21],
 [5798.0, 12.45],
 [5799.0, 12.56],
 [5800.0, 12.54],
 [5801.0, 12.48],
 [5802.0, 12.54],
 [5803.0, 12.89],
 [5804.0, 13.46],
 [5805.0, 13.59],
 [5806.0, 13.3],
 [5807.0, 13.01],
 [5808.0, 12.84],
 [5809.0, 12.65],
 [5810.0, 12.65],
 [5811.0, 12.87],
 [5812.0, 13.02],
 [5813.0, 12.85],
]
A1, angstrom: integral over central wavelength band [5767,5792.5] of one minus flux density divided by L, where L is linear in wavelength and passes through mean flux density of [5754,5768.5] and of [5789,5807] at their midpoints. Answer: 2.17 angstrom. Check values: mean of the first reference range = 12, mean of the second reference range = 12.2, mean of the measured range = 11.1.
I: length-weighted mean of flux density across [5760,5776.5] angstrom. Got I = 11.6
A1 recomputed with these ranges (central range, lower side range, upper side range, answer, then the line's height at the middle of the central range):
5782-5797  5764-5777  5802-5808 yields 1.4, 12.3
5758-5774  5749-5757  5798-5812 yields 0.9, 12.4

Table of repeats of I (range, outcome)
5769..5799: 11.2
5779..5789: 10.9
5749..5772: 11.9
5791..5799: 11.6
